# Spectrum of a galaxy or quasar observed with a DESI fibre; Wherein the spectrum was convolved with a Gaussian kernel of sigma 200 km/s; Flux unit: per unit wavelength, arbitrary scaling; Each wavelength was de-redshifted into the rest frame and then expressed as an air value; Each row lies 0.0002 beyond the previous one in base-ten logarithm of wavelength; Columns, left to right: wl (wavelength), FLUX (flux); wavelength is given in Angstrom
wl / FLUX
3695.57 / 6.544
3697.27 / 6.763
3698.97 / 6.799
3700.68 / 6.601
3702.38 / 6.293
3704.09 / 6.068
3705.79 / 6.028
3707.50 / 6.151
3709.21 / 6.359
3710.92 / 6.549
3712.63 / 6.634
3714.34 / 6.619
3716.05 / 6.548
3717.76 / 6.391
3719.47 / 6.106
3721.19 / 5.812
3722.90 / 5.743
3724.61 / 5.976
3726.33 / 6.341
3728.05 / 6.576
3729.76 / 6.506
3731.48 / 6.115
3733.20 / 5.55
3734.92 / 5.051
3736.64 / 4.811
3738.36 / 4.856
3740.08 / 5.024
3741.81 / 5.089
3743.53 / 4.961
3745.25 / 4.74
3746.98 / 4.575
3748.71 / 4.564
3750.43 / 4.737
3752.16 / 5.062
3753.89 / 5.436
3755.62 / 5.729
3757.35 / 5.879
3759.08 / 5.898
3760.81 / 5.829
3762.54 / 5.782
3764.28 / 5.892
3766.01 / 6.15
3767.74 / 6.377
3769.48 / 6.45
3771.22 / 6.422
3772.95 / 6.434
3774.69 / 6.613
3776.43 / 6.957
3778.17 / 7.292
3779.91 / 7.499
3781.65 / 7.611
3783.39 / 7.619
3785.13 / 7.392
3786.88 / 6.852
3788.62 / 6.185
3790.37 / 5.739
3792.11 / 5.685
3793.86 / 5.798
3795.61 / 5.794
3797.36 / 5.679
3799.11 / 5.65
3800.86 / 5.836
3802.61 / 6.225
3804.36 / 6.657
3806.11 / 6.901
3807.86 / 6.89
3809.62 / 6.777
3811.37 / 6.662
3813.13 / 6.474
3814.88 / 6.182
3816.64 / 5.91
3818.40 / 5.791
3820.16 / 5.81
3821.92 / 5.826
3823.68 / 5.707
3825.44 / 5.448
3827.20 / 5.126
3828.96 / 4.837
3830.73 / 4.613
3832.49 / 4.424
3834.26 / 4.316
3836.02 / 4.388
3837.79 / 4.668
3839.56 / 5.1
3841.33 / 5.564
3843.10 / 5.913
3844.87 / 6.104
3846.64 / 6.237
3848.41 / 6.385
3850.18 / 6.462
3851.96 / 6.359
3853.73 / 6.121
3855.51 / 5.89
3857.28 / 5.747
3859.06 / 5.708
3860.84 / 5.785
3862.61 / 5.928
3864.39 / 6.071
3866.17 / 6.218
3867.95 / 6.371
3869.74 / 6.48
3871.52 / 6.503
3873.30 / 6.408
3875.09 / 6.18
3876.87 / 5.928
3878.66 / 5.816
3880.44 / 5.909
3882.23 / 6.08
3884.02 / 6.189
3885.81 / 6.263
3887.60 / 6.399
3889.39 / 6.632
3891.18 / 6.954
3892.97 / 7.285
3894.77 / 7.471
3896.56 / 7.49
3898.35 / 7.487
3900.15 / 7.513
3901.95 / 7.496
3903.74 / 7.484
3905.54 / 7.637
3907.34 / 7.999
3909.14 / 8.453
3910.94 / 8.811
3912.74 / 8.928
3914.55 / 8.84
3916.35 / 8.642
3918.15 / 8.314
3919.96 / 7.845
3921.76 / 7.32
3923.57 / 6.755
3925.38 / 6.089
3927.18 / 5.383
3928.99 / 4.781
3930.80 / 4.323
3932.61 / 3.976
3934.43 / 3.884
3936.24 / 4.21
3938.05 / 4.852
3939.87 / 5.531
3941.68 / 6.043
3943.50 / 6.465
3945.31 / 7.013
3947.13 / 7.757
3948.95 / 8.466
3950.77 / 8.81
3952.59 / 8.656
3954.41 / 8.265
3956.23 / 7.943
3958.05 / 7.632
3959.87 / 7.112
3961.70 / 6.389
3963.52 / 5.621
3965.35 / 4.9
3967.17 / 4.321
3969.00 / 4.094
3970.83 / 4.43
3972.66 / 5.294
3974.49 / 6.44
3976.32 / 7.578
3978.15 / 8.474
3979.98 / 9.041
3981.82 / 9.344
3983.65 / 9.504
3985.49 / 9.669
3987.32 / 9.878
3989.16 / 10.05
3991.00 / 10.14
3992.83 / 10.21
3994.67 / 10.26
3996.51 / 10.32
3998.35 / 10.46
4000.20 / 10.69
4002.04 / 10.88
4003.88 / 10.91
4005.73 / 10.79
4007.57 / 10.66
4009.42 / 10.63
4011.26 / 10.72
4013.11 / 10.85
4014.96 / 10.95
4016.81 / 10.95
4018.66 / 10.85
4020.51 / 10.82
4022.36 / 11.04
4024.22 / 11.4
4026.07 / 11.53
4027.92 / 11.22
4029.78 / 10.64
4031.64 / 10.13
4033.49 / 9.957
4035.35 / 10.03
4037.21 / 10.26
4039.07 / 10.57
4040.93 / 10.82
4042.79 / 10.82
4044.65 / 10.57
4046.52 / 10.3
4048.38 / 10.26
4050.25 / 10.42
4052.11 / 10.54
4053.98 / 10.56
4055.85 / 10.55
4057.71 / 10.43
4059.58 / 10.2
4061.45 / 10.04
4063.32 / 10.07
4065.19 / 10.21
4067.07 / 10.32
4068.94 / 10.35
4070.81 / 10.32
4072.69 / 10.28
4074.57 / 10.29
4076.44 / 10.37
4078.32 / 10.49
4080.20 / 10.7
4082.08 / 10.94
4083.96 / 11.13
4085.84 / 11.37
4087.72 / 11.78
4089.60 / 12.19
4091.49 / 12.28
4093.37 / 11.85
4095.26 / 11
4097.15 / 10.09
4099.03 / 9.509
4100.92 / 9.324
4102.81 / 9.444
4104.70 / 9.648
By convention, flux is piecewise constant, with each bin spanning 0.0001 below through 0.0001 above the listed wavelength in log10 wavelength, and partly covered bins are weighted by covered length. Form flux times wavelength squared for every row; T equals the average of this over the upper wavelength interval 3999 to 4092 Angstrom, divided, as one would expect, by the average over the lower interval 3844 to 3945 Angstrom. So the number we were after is 1.77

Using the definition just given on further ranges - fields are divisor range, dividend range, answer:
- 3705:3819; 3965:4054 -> 1.82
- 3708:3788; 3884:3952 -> 1.25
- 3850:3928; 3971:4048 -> 1.56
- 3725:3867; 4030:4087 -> 2.03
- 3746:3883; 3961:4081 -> 1.81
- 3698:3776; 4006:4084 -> 2.11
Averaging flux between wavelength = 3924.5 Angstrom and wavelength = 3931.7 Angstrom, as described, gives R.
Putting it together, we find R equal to 5.15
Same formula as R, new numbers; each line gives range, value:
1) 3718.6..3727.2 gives 5.99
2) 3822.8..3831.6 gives 5.15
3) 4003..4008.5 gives 10.8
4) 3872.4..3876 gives 6.3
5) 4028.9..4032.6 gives 10.4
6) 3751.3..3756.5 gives 5.41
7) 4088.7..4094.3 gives 12.1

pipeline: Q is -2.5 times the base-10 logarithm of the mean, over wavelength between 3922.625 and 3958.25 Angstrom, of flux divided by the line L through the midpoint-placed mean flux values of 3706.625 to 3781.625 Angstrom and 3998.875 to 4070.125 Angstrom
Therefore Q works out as 0.398 mag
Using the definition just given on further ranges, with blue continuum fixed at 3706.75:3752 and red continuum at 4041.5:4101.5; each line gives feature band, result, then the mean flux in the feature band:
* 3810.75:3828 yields 0.186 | 5.89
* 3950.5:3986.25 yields 0.269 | 7.14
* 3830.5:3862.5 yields 0.306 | 5.57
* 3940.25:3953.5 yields 0.175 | 7.52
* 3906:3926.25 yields 0.051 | 7.99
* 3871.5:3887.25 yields 0.269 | 6.13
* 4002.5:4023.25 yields -0.112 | 10.8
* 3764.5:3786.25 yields -0.084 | 6.87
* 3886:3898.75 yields 0.144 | 7.05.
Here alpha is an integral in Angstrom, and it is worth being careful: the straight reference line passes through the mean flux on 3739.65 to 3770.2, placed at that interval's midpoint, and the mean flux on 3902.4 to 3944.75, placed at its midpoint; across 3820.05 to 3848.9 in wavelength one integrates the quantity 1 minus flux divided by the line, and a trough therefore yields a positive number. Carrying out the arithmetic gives 3.5 Angstrom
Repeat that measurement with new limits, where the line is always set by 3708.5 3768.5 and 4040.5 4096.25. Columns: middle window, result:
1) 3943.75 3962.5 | 2.51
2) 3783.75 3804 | 1.30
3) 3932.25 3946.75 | 5.60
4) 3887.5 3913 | 1.77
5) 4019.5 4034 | -1.13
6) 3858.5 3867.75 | 1.98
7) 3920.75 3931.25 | 3.31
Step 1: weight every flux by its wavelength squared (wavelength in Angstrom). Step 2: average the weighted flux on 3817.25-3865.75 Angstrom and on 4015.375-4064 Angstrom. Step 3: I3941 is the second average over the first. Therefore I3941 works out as 2.10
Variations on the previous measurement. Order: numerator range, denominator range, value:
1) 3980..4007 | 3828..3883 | 1.90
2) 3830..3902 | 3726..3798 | 1.09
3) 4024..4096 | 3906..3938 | 1.71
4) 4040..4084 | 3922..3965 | 1.75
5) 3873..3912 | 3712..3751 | 1.36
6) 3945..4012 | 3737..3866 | 1.58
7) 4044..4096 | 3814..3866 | 2.14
